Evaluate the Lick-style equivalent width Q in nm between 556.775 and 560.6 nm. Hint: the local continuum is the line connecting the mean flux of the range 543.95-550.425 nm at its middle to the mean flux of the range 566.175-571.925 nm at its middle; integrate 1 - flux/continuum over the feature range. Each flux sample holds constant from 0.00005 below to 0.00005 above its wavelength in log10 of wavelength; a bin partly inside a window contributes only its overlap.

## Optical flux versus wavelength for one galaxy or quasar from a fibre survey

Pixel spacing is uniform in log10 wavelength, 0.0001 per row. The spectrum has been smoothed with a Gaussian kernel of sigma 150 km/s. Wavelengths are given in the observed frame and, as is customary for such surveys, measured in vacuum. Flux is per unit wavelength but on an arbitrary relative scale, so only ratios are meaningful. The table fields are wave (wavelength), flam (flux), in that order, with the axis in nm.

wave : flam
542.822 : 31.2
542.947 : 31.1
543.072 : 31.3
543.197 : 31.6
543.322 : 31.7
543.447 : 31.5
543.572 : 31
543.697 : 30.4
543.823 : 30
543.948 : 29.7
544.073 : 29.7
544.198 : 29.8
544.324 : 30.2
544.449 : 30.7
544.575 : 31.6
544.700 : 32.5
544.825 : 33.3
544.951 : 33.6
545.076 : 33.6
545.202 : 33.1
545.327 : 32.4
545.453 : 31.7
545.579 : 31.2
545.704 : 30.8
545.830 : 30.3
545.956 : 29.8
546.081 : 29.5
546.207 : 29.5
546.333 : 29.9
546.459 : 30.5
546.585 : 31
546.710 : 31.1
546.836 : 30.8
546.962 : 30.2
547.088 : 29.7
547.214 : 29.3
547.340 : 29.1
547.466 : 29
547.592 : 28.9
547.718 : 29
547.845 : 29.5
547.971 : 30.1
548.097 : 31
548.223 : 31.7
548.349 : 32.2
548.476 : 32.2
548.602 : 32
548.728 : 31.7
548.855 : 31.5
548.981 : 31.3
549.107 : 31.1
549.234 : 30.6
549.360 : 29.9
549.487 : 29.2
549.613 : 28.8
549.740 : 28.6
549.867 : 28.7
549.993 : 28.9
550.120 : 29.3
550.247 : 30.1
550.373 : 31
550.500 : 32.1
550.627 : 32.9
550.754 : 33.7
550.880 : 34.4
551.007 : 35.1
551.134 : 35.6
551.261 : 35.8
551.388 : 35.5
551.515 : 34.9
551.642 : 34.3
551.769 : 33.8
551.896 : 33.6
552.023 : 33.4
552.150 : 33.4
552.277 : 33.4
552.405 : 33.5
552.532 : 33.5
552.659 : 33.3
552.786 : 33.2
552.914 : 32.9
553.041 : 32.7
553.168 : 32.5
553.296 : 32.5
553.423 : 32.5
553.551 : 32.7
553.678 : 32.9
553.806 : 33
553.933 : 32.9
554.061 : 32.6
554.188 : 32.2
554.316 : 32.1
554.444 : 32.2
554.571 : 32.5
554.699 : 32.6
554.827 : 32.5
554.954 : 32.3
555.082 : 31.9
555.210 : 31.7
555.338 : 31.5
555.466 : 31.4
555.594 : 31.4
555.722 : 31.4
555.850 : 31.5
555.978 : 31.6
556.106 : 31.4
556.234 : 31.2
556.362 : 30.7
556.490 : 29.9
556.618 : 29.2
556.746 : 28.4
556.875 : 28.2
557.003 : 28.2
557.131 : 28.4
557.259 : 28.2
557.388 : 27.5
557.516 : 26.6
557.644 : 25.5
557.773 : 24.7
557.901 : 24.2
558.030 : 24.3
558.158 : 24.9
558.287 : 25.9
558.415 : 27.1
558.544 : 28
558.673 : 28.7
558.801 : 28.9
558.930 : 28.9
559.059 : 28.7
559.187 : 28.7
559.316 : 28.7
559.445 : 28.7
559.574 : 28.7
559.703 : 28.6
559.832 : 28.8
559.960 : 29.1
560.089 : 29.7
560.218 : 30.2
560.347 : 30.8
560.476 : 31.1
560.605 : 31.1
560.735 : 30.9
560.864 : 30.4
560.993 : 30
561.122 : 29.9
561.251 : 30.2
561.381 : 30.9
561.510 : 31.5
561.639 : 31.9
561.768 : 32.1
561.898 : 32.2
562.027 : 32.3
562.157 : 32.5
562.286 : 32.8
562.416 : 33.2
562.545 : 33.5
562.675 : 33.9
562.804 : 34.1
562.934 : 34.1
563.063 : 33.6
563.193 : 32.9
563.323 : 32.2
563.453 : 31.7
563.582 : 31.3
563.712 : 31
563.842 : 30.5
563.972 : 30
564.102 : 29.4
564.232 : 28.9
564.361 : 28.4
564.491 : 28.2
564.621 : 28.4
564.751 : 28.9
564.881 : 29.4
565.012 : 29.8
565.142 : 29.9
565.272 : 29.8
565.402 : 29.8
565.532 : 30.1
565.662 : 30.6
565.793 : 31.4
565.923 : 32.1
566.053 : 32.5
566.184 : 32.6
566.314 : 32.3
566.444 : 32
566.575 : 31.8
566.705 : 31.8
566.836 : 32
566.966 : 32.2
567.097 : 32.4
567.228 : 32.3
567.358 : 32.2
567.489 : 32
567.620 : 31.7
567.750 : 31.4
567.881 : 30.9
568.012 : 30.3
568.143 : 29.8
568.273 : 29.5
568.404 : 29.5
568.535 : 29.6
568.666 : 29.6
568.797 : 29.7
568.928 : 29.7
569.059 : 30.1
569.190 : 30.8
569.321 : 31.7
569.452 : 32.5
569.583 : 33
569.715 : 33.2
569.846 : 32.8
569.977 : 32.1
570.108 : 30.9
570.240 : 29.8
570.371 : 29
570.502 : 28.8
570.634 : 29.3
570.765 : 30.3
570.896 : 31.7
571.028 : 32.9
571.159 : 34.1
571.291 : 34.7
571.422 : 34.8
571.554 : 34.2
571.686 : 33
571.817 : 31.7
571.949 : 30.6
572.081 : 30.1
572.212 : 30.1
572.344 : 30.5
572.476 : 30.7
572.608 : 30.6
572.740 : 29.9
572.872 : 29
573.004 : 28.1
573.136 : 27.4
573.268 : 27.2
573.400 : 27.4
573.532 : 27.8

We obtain 0.38 nm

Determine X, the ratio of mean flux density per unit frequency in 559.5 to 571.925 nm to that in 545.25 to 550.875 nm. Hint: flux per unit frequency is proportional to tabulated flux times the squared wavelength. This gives 1.1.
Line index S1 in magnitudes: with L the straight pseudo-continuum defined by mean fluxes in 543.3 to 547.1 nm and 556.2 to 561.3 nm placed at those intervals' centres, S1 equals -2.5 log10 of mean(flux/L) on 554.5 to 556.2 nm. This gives -0.09 mag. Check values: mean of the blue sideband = 31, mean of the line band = 31.8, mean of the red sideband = 28.5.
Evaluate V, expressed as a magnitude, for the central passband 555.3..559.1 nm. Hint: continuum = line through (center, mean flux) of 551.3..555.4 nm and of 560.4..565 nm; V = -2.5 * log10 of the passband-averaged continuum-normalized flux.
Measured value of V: 0.13 mag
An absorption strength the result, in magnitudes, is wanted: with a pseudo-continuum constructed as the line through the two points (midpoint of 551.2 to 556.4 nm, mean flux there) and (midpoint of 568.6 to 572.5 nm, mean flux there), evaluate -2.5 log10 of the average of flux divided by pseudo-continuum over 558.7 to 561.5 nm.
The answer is 0.089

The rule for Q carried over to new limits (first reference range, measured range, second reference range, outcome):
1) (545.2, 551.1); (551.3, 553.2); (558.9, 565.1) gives -0.180 nm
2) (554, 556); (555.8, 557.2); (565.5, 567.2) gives 0.092 nm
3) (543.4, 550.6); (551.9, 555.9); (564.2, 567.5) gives -0.238 nm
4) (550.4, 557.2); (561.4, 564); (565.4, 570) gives -0.054 nm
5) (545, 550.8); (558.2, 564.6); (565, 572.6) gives 0.119 nm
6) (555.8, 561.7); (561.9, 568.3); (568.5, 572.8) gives -0.244 nm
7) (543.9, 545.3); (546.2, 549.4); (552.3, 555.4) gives 0.148 nm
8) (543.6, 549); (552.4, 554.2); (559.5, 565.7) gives -0.119 nm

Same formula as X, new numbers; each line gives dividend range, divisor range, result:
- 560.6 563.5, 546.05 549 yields 1.11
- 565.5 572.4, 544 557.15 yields 1.06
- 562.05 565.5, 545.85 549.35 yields 1.08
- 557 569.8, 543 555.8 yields 1.01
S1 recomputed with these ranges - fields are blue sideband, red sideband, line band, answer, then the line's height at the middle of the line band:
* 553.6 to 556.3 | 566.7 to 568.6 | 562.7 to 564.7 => 0.01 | 31.4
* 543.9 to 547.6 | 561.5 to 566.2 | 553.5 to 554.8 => -0.05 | 31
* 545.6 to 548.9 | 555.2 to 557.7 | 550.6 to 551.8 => -0.15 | 30.1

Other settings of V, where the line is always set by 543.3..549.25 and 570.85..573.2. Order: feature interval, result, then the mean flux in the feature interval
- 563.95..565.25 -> 0.074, 29.1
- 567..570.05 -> 0.003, 31.2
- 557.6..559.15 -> 0.165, 26.7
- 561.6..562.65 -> -0.050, 32.6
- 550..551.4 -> -0.069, 33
